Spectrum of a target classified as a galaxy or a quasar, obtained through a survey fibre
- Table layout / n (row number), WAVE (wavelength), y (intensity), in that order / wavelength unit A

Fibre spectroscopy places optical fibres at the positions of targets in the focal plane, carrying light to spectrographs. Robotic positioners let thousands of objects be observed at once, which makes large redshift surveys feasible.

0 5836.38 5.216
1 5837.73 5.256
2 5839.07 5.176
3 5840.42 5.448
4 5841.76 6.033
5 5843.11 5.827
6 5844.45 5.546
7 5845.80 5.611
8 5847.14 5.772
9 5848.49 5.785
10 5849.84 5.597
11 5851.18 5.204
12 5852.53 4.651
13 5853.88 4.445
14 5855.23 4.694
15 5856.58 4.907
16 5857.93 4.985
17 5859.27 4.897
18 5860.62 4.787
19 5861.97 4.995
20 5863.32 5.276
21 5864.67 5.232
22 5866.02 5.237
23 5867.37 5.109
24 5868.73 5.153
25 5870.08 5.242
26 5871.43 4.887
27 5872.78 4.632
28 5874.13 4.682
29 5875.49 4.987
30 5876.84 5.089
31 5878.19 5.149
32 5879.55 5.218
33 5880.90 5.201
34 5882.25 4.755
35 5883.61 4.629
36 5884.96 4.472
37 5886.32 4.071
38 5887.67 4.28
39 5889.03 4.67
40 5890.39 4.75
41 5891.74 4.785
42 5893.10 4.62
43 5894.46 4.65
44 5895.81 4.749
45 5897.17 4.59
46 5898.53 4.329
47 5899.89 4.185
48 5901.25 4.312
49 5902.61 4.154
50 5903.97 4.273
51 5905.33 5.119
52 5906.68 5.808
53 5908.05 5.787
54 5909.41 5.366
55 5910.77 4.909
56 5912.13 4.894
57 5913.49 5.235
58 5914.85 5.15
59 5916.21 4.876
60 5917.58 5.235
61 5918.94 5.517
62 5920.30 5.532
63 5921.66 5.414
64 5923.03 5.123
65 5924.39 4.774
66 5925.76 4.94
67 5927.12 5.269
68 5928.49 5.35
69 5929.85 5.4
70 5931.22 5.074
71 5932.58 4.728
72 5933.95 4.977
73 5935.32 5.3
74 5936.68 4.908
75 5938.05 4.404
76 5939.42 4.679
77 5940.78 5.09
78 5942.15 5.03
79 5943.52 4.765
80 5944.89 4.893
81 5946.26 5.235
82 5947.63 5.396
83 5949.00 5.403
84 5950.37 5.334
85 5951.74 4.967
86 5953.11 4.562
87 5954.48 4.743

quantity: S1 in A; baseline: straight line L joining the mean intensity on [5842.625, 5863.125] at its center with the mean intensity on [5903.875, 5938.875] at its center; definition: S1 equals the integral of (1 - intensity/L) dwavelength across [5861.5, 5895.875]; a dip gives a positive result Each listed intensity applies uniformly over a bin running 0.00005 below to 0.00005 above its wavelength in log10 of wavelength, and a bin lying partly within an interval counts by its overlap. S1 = 2.0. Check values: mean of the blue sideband 5.18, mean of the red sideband 5.14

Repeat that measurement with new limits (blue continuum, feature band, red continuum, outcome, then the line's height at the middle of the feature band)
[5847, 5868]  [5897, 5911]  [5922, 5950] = 0.7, 5.06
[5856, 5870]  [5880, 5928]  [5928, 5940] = 1.3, 5.01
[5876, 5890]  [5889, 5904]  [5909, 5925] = 1.2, 4.92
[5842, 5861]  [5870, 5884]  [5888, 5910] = 0.1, 4.97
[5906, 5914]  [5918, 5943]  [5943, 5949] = 0.6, 5.21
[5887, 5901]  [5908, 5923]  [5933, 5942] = -1.6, 4.72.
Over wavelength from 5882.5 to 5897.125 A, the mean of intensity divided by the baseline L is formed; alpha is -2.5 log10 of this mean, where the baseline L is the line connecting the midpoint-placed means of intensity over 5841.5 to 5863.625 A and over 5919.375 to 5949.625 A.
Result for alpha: 0.13 mag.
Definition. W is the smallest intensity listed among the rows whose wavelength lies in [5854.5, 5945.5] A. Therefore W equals 4.071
